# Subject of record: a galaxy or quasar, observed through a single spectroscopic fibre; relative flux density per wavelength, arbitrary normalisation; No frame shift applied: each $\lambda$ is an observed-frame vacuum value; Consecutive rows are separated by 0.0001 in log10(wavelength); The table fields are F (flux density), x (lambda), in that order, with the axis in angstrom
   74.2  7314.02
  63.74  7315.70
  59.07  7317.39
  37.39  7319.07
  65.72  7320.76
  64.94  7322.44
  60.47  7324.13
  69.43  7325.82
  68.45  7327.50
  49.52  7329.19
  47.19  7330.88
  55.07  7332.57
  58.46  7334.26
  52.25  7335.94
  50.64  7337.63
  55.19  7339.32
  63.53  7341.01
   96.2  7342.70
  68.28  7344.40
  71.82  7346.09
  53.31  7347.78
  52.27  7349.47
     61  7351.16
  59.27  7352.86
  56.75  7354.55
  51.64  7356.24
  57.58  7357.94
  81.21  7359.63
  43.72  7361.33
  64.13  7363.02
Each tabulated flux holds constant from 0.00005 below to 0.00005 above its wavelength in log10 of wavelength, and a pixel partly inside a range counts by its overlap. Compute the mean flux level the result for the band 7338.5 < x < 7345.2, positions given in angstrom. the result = 70.8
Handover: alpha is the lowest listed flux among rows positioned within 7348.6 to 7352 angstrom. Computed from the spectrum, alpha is 52.27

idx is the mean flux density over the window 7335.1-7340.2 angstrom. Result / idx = 52.8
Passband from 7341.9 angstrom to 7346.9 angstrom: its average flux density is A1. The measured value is 78.5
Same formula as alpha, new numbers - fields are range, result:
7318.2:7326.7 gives 37.39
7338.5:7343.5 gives 55.19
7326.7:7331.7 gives 47.19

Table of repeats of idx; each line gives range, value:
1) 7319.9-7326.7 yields 65.1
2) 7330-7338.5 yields 52.7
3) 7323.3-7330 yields 62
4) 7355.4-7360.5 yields 63.3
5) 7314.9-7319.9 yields 53.3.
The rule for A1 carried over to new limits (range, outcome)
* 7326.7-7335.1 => 55.6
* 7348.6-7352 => 56.7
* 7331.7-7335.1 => 56.7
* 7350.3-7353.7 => 60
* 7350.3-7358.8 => 57.3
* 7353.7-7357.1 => 54.2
